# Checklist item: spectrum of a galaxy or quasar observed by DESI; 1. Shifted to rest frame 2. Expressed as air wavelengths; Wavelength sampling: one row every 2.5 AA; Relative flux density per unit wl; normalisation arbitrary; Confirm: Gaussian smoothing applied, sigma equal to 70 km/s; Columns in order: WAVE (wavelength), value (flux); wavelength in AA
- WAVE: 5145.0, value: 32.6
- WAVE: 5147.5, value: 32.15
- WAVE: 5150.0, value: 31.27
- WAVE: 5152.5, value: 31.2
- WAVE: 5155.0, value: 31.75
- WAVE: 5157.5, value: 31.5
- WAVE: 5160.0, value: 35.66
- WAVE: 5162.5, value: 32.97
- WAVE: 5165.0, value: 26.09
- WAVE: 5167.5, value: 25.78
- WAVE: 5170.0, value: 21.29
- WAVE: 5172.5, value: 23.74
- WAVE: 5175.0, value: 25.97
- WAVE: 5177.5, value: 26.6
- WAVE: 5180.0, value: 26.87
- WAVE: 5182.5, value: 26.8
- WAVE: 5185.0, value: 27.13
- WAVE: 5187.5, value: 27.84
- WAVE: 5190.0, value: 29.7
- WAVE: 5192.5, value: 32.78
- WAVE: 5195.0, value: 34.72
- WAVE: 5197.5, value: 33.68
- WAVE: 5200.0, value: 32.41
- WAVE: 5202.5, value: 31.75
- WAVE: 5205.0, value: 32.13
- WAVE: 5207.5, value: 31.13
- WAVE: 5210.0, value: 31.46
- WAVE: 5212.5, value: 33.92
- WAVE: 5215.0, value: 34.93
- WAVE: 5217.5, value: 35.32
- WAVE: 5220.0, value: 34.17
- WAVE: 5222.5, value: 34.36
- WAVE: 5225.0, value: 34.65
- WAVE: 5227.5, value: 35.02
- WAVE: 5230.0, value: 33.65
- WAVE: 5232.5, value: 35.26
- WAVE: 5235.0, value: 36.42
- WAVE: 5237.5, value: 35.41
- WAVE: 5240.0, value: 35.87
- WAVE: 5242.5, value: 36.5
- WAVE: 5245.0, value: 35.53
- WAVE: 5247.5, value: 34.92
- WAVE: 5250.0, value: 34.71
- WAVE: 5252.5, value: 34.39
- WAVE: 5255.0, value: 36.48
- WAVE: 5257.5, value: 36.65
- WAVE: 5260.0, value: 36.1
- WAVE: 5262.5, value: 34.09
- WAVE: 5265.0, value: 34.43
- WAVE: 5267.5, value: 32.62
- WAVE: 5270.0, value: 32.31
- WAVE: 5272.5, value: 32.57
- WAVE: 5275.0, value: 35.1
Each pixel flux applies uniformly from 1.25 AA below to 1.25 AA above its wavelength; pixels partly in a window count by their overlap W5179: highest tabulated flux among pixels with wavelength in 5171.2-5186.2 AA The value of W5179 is 27.13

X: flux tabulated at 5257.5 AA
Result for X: 36.65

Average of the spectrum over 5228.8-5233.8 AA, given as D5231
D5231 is 34.5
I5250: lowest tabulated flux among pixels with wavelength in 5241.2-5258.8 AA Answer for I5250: 34.39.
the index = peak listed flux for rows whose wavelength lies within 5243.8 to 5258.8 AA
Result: 36.65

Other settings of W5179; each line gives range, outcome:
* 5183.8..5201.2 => 34.72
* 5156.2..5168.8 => 35.66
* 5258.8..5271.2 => 36.1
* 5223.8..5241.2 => 36.42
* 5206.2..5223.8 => 35.32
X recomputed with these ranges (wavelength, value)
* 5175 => 25.97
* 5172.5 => 23.74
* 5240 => 35.87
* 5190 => 29.7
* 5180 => 26.87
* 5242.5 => 36.5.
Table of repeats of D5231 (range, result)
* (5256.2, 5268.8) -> 34.8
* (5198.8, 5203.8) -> 32.1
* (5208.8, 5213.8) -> 32.7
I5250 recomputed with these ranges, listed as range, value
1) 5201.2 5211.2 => 31.13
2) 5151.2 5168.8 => 25.78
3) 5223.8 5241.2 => 33.65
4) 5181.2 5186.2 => 26.8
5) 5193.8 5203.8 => 31.75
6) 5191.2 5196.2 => 32.78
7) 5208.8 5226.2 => 31.46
